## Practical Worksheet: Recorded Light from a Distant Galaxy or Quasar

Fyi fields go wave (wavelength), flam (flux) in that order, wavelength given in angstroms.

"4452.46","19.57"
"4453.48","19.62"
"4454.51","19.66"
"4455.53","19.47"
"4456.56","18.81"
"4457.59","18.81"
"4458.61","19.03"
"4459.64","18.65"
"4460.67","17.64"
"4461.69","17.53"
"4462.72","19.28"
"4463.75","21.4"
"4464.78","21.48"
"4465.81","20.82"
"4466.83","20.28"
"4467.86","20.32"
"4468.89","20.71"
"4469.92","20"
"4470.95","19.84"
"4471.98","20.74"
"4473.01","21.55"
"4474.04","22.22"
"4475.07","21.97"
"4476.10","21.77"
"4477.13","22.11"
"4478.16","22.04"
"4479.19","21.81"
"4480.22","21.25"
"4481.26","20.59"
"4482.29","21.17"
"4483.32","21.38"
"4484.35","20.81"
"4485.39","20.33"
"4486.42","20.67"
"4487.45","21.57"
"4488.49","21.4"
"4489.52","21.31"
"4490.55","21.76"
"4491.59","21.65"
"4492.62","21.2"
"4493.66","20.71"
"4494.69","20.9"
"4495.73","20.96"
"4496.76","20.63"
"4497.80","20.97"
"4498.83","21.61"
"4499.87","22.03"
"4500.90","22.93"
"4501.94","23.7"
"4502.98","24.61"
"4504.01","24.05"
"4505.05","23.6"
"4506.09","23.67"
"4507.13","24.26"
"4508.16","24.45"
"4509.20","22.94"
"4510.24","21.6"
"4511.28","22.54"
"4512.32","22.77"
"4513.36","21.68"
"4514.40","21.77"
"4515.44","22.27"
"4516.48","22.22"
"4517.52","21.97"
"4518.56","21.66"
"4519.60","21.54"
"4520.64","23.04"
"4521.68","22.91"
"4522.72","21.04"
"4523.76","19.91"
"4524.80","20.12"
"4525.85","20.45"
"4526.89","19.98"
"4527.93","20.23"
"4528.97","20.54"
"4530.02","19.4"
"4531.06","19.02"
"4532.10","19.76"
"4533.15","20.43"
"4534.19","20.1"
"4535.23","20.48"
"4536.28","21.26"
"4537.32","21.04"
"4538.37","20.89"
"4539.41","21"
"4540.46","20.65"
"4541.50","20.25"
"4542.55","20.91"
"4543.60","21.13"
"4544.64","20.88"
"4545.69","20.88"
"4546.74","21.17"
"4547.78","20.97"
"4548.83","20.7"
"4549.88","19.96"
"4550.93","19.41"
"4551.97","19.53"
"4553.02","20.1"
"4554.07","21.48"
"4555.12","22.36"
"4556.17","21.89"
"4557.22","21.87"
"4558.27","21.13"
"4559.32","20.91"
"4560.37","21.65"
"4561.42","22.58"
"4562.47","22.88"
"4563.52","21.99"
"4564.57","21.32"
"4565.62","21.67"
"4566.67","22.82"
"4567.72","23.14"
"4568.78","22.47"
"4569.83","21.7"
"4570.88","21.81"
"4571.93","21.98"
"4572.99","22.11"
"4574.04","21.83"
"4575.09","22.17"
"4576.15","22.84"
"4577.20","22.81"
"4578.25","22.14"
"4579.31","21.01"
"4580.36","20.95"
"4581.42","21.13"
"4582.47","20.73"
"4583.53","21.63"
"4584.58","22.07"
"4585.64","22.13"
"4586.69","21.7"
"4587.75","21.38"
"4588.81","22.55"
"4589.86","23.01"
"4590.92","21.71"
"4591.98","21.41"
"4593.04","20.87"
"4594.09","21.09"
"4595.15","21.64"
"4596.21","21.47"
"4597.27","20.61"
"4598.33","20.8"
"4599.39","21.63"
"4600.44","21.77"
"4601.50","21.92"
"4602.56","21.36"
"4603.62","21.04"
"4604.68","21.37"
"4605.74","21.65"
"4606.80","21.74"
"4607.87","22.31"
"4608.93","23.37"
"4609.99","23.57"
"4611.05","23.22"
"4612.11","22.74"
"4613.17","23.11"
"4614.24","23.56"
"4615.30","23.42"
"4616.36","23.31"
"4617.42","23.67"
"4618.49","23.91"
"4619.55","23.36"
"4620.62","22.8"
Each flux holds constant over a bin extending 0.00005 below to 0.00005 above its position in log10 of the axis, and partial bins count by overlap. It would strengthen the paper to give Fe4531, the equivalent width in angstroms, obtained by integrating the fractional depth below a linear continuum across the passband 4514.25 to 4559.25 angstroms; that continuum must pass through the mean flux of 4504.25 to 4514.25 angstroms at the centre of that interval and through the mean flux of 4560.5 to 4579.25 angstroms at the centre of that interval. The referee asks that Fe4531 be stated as 3.5 angstroms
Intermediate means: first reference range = 23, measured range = 20.9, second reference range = 22.2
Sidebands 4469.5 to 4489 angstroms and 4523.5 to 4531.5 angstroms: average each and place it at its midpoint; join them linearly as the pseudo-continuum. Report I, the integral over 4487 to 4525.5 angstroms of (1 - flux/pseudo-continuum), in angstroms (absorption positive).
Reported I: -3.0 angstroms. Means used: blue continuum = 21.2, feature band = 22.1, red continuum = 20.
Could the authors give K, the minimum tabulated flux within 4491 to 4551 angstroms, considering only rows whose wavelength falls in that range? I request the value 19.02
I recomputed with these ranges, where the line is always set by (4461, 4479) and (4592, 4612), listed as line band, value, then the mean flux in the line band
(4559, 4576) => -0.46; 22.1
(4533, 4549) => 0.39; 20.8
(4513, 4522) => -0.40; 22.1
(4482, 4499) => -0.12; 21.1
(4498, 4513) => -1.47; 23.1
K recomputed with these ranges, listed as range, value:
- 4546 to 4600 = 19.41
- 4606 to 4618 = 21.74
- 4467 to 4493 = 19.84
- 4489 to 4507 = 20.63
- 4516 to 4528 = 19.91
